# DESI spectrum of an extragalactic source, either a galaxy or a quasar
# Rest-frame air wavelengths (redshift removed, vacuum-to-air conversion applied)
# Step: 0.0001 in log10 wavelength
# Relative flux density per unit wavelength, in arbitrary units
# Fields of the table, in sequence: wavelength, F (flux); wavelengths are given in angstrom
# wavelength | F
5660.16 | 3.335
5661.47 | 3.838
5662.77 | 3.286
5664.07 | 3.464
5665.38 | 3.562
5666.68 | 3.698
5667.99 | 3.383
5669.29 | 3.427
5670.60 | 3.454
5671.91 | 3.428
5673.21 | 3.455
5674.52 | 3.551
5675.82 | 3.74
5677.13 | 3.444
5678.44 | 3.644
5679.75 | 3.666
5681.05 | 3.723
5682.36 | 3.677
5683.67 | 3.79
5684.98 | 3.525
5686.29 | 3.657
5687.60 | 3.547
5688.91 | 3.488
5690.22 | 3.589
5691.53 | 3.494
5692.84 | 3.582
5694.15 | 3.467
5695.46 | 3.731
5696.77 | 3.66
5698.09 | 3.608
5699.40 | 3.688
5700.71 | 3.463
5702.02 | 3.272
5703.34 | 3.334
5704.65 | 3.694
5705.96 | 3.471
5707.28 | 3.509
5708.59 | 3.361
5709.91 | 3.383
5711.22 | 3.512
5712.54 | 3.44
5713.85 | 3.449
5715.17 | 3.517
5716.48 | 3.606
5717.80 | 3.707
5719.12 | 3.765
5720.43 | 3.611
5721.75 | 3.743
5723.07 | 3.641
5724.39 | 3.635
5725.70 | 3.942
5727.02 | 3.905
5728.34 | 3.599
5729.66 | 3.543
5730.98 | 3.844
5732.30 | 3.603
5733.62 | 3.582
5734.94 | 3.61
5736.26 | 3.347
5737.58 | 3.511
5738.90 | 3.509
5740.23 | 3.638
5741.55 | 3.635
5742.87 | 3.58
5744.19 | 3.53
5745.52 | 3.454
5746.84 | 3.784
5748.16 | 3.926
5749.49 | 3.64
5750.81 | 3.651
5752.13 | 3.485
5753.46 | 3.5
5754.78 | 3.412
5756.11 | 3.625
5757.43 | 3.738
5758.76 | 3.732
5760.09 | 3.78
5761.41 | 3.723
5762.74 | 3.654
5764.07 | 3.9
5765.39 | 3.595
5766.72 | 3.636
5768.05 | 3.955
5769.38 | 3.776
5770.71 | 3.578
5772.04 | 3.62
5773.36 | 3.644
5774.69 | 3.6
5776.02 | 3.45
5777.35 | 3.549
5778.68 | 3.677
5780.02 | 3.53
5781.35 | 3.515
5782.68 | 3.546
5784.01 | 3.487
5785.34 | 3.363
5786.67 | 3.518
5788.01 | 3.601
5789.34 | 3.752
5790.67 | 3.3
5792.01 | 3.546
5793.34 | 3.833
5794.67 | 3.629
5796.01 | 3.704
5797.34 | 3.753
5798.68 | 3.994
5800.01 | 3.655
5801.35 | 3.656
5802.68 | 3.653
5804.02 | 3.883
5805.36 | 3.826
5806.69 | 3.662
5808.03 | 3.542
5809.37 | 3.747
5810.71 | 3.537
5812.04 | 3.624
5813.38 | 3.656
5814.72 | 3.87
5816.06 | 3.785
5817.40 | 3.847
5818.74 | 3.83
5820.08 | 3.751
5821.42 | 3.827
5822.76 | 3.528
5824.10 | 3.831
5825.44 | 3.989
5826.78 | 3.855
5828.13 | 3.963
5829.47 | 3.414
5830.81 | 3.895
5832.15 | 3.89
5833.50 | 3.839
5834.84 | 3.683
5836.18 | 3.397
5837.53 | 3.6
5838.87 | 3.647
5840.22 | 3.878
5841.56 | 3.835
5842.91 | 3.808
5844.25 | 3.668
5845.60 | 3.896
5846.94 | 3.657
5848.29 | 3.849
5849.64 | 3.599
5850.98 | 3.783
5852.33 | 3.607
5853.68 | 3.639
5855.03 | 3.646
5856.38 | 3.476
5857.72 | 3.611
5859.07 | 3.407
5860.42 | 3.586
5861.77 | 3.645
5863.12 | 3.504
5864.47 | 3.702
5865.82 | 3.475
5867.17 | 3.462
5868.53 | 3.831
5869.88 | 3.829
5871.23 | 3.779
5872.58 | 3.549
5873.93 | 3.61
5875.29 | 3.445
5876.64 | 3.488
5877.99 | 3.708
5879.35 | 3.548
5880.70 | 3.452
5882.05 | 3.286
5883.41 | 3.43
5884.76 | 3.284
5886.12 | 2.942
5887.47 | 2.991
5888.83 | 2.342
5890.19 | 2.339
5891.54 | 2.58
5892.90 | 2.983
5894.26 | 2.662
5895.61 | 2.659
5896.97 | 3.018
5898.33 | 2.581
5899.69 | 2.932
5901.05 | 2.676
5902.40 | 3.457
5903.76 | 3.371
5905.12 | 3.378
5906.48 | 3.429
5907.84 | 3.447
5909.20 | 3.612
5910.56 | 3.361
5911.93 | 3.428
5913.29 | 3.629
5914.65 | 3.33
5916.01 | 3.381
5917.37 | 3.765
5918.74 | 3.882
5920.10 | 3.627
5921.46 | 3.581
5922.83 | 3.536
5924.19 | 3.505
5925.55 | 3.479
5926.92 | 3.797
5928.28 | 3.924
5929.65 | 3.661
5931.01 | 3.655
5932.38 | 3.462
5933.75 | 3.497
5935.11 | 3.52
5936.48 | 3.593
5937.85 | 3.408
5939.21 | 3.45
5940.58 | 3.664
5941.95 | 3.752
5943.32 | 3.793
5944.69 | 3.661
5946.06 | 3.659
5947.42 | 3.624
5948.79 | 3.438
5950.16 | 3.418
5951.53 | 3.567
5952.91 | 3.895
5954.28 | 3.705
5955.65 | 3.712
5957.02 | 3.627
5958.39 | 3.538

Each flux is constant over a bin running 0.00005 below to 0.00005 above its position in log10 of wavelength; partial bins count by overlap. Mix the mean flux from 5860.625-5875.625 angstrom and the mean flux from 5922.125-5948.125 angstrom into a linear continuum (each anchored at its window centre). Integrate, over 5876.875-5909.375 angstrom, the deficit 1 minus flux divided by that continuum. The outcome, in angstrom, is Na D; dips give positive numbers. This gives 4.79 angstrom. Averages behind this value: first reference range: 3.62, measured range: 3.09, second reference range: 3.61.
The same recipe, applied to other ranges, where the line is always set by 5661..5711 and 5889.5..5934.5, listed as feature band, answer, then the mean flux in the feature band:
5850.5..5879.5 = -2.04 angstrom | 3.6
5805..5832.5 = -2.73 angstrom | 3.75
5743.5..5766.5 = -1.17 angstrom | 3.65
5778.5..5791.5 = -0.29 angstrom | 3.52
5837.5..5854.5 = -1.73 angstrom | 3.73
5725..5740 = -0.58 angstrom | 3.64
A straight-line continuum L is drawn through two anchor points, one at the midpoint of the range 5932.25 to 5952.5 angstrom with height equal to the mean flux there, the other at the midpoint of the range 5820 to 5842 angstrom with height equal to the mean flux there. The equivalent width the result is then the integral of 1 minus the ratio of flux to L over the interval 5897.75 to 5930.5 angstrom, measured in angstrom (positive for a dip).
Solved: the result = 1.5 angstrom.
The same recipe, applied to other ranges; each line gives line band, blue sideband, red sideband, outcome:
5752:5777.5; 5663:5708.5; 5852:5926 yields -1.29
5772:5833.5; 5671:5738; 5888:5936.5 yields -4.16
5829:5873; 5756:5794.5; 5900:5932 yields -1.30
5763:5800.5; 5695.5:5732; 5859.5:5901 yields -1.98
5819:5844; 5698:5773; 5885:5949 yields -2.03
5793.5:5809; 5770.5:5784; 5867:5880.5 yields -0.63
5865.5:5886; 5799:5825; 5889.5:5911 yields -1.95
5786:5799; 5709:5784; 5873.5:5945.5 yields -0.39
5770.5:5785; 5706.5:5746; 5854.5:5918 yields -0.23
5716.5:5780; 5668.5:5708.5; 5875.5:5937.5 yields -2.87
